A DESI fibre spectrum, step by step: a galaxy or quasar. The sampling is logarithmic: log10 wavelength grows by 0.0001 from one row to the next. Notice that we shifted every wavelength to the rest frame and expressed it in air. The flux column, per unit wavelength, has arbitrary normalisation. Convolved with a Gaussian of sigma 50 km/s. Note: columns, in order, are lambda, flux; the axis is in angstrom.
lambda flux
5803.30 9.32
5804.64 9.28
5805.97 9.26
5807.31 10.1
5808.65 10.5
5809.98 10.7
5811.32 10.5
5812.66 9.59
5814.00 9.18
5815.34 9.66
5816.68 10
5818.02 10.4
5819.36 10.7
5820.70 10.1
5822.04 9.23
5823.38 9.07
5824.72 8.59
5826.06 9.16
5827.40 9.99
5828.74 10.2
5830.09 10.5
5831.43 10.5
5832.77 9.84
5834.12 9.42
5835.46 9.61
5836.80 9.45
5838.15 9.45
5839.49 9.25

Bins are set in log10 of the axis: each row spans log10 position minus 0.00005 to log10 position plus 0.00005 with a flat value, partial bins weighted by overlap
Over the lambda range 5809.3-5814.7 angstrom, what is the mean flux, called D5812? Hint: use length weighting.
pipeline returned 9.99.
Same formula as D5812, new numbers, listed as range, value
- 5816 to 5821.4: 10.3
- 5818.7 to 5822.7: 10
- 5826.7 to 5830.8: 10.2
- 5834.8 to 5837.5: 9.52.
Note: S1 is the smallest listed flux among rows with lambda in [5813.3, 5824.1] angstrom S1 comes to 9.07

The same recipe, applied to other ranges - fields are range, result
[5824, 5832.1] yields 8.59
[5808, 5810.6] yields 10.5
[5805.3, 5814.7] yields 9.18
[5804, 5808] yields 9.26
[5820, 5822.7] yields 9.23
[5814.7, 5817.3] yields 9.66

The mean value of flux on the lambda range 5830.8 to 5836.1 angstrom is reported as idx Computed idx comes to 9.84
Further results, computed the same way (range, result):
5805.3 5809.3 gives 9.95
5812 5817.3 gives 9.6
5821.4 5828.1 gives 9.22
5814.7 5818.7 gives 10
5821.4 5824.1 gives 9.14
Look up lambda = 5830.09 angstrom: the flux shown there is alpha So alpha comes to 10.5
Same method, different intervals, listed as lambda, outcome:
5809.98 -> 10.7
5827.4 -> 9.99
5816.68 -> 10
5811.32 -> 10.5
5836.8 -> 9.45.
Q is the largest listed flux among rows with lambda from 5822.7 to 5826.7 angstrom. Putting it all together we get 9.16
